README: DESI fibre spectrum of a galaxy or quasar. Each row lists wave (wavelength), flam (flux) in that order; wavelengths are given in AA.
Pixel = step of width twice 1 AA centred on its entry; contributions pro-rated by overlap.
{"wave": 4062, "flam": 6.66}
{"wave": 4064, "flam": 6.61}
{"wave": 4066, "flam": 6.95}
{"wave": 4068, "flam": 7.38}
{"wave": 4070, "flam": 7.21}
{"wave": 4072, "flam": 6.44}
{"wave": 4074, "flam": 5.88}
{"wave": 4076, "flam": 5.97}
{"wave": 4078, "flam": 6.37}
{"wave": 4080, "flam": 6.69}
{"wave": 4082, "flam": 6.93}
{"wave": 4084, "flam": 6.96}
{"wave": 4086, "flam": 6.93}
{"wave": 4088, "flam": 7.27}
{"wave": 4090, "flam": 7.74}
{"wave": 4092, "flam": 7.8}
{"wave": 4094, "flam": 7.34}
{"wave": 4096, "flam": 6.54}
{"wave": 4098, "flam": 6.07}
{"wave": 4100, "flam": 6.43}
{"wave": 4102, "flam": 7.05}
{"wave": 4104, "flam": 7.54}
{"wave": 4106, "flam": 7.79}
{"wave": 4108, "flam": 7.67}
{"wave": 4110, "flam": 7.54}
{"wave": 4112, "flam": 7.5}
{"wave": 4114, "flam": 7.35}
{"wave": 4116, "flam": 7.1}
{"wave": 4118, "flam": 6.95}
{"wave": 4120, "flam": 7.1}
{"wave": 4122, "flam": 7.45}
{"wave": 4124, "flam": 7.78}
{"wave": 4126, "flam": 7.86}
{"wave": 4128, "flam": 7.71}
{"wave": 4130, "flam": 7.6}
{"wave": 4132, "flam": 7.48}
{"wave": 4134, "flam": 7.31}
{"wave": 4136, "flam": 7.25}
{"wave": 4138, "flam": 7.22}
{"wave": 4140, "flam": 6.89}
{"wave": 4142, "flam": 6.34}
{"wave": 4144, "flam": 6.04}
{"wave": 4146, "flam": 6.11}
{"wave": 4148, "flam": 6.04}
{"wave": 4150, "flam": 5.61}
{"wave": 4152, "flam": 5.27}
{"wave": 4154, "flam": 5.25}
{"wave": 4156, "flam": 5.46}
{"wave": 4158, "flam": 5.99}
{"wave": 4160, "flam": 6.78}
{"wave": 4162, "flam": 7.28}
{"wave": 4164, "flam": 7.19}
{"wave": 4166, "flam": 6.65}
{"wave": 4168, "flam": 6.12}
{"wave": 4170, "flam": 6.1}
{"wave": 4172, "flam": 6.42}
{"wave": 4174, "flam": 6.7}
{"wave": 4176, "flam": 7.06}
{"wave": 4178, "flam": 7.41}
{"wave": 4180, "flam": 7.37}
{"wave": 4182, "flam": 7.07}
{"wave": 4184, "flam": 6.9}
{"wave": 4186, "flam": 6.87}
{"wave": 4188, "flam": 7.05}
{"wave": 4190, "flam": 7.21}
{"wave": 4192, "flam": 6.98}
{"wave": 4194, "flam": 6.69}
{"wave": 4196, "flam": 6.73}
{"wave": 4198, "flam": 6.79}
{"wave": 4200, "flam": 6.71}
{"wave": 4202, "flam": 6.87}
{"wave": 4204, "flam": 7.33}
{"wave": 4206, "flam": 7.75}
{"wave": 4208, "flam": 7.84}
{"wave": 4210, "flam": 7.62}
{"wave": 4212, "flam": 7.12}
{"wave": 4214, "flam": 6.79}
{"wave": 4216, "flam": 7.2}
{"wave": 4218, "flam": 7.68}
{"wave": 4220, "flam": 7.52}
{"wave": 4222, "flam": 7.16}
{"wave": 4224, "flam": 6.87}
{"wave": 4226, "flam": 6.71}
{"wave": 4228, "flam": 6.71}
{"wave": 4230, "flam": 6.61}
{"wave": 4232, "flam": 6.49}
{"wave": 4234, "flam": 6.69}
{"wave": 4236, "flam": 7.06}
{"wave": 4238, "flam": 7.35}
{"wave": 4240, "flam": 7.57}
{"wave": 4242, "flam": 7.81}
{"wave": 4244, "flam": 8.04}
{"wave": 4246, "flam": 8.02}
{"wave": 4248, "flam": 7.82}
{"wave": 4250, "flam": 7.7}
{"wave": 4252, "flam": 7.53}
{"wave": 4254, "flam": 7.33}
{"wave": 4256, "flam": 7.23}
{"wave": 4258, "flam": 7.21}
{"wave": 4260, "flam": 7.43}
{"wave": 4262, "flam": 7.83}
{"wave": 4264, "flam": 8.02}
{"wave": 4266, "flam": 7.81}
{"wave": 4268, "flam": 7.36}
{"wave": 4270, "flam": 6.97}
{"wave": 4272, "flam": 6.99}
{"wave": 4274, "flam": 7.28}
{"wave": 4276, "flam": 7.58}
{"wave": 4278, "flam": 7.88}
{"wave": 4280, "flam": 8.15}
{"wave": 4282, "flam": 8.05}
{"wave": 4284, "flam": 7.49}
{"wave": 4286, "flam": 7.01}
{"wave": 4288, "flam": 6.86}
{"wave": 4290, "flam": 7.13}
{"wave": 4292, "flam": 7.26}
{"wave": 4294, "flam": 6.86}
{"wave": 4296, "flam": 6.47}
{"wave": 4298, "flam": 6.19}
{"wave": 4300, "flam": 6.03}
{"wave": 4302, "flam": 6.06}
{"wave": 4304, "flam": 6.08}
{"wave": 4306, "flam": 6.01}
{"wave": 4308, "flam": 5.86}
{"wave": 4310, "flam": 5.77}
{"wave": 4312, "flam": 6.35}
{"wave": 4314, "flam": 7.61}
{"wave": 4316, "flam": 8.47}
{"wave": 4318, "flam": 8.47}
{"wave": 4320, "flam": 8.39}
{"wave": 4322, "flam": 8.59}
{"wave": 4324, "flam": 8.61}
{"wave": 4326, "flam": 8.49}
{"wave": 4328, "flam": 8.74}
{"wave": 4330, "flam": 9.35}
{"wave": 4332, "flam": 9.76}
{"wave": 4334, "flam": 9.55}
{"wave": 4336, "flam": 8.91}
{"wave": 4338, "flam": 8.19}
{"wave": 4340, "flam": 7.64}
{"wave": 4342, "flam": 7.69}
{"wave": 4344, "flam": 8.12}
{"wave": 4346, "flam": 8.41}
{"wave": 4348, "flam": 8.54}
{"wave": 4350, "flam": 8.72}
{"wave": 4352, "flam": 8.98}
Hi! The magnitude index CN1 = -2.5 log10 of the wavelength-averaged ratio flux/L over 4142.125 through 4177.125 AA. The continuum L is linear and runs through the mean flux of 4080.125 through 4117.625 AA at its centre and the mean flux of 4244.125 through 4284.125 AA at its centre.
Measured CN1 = 0.17 mag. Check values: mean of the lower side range 7.18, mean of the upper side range 7.6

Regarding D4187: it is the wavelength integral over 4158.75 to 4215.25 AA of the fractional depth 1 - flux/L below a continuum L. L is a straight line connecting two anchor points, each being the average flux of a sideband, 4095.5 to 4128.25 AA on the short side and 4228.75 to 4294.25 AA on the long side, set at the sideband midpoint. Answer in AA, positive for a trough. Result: 2.8 AA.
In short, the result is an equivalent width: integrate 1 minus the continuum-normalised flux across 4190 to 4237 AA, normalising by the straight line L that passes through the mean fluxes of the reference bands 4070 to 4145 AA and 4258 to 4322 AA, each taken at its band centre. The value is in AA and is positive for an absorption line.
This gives 0.6 AA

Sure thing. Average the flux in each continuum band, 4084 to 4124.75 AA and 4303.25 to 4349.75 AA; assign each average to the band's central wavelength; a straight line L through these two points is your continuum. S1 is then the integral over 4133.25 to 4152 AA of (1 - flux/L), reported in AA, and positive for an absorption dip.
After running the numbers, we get 2.32 AA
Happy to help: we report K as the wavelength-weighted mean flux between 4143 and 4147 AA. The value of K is 6.08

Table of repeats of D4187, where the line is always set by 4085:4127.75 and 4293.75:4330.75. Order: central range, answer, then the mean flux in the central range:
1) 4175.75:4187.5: 0.27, 7.11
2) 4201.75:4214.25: -0.19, 7.39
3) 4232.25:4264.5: -1.01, 7.51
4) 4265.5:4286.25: -0.68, 7.52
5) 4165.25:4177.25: 1.25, 6.52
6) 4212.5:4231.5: 0.69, 7.02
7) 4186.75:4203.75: 0.89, 6.9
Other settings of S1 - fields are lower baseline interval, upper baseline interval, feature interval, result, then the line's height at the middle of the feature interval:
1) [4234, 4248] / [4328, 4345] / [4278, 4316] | 6.5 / 8.21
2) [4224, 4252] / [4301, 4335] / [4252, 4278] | 0.0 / 7.44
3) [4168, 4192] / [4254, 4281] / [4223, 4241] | 0.9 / 7.26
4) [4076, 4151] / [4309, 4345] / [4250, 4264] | 0.7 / 7.86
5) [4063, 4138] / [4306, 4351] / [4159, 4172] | 1.3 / 7.41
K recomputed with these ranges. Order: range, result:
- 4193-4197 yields 6.71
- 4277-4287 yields 7.72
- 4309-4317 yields 7.05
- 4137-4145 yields 6.62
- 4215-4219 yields 7.44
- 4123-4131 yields 7.74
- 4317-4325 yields 8.52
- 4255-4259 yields 7.22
